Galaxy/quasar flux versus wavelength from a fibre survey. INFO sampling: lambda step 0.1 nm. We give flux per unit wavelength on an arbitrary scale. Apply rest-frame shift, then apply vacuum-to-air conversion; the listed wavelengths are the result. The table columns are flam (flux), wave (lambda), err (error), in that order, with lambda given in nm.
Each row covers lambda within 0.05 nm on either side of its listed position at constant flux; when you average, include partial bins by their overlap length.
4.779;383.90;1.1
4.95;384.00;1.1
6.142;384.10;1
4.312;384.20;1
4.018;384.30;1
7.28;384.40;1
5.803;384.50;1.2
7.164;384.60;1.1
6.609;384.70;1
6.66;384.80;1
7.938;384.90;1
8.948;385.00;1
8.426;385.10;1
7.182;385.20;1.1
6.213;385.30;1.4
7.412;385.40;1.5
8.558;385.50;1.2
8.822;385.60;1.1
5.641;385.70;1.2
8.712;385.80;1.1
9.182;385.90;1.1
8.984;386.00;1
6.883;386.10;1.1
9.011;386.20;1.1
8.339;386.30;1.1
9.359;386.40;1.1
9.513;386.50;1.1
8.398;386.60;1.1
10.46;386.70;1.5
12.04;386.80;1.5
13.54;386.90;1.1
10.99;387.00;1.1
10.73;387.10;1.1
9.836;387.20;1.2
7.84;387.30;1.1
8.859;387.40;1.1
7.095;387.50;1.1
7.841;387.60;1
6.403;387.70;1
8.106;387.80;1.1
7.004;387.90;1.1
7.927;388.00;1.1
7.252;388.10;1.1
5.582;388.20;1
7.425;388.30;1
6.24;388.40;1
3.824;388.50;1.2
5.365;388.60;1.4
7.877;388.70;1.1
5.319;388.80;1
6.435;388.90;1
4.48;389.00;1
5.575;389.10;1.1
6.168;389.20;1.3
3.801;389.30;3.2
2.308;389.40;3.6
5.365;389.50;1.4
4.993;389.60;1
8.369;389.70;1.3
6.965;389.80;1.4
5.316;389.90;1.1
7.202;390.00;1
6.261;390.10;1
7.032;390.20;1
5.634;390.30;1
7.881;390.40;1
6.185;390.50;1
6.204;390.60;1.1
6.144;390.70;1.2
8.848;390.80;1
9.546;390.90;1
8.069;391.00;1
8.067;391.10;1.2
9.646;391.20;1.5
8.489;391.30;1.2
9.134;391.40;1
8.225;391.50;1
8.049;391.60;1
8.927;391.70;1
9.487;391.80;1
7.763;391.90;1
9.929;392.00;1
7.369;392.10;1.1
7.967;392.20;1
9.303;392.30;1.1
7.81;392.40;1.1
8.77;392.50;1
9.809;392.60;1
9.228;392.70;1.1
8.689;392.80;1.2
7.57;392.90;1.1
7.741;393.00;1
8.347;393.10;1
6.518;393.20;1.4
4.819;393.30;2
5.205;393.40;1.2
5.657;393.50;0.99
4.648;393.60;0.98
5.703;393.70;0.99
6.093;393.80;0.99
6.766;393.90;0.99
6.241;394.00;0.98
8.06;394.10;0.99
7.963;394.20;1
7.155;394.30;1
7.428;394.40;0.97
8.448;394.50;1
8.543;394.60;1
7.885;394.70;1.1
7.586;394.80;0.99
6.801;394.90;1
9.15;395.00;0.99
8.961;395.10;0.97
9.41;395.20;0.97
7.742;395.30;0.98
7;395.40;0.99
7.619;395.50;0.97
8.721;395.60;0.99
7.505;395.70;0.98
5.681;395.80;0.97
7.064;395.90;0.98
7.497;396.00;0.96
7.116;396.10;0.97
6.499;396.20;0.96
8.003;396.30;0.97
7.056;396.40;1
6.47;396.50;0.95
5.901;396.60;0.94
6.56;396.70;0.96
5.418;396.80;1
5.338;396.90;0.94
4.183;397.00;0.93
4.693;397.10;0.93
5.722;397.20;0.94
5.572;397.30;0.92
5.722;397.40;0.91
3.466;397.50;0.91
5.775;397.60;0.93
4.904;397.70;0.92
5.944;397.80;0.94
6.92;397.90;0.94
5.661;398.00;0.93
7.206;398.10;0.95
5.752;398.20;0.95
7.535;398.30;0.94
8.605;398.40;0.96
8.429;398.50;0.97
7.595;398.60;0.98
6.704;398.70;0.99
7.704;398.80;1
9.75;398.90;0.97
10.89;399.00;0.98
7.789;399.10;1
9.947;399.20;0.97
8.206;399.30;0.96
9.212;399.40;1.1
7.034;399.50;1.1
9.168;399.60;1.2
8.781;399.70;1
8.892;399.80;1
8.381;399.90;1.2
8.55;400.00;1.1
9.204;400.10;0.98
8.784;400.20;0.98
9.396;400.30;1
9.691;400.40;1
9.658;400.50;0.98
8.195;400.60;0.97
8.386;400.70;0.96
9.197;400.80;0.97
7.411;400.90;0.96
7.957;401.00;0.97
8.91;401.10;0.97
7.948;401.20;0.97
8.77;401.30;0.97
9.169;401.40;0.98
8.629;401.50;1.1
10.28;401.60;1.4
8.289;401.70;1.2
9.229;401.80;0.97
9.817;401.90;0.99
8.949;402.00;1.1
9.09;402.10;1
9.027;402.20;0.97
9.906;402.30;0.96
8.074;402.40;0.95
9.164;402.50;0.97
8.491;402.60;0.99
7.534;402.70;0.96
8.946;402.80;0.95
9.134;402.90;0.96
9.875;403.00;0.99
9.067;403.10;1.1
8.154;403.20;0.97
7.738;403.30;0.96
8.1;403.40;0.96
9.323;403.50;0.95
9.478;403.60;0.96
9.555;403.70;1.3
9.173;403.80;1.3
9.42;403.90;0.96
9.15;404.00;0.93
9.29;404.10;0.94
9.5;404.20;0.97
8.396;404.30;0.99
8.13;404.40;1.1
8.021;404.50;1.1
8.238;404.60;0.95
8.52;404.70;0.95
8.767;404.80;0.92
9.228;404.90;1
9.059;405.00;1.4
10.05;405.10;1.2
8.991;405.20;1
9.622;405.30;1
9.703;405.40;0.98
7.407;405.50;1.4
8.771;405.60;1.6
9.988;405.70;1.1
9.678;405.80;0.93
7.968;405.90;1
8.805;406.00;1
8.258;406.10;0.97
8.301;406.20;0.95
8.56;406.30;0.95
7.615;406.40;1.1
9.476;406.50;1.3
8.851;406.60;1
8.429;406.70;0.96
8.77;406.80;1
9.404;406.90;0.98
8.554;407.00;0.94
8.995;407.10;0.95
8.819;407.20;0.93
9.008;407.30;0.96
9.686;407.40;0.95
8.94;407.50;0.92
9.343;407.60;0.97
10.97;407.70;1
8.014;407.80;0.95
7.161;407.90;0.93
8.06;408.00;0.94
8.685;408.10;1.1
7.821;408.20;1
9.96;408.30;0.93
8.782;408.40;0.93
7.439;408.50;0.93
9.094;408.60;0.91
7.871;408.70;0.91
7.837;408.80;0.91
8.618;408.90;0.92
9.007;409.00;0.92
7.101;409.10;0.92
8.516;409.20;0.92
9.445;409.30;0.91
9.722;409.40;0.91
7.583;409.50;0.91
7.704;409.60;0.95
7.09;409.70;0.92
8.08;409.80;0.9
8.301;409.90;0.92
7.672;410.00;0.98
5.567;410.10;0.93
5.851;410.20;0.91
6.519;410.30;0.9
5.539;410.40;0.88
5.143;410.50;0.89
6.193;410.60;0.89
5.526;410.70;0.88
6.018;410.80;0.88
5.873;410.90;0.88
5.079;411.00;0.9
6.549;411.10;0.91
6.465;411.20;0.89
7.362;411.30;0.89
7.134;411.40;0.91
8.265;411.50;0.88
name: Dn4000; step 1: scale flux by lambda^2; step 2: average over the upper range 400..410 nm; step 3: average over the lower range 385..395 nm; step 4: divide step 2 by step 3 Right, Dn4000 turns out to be 1.25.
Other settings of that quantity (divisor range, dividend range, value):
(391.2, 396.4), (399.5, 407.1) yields 1.21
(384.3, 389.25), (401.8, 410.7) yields 1.21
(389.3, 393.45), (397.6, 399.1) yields 1.02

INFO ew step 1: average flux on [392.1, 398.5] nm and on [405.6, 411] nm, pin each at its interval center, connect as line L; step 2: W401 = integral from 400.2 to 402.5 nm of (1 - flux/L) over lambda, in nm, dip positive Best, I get -0.43 nm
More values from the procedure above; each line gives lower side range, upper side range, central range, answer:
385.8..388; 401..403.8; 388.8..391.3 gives 0.69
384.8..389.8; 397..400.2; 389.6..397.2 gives 0.11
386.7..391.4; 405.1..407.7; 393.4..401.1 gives 0.65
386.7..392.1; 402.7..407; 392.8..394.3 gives 0.23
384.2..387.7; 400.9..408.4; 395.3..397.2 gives 0.44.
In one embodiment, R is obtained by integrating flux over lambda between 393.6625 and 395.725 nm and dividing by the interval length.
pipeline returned 7.67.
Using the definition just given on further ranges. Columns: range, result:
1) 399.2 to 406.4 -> 8.84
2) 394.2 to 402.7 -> 7.8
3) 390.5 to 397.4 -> 7.41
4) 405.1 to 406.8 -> 8.81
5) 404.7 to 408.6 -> 8.84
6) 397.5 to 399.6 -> 7.52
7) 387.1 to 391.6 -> 6.92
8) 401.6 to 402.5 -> 9.12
